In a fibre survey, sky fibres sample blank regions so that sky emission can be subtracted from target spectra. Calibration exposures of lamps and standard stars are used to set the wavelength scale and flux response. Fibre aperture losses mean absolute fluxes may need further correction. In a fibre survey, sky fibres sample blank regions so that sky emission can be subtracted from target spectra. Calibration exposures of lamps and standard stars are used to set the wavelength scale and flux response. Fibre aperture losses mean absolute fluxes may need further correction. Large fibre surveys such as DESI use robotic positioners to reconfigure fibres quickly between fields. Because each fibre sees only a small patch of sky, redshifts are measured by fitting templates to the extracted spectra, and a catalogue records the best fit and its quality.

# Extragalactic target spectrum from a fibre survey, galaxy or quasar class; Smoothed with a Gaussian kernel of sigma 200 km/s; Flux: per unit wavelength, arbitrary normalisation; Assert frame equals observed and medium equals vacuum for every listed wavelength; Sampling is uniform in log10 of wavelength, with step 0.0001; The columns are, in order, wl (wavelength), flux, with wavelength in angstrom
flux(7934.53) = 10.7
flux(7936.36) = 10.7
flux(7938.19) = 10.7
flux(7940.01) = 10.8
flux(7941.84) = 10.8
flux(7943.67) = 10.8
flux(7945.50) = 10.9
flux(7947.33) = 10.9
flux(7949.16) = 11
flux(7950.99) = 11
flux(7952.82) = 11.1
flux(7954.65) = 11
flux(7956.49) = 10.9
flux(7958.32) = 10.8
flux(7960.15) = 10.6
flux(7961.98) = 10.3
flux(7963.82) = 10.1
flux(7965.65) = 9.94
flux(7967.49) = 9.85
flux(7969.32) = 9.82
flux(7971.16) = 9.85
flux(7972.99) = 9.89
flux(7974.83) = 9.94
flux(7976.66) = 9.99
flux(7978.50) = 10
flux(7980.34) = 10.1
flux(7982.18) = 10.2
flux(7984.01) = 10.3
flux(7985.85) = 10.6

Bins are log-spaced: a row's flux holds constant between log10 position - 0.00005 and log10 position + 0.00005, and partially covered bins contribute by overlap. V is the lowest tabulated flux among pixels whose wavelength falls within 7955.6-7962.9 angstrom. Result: 10.3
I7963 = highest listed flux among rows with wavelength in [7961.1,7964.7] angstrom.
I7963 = 10.3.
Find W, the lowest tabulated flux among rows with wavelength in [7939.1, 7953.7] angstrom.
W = 10.8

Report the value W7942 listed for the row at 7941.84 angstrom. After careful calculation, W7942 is 10.8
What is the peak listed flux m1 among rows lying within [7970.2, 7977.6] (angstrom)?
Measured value 9.99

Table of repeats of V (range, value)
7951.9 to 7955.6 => 11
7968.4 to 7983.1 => 9.82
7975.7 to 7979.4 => 9.99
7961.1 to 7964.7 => 10.1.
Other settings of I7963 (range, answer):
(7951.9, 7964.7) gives 11.1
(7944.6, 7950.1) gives 11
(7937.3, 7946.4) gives 10.9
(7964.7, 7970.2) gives 9.94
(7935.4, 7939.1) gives 10.7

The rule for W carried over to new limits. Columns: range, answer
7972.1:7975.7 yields 9.89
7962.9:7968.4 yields 9.85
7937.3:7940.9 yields 10.7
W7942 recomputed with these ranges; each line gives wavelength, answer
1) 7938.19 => 10.7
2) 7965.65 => 9.94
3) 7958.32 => 10.8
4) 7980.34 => 10.1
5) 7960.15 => 10.6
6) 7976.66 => 9.99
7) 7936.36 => 10.7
